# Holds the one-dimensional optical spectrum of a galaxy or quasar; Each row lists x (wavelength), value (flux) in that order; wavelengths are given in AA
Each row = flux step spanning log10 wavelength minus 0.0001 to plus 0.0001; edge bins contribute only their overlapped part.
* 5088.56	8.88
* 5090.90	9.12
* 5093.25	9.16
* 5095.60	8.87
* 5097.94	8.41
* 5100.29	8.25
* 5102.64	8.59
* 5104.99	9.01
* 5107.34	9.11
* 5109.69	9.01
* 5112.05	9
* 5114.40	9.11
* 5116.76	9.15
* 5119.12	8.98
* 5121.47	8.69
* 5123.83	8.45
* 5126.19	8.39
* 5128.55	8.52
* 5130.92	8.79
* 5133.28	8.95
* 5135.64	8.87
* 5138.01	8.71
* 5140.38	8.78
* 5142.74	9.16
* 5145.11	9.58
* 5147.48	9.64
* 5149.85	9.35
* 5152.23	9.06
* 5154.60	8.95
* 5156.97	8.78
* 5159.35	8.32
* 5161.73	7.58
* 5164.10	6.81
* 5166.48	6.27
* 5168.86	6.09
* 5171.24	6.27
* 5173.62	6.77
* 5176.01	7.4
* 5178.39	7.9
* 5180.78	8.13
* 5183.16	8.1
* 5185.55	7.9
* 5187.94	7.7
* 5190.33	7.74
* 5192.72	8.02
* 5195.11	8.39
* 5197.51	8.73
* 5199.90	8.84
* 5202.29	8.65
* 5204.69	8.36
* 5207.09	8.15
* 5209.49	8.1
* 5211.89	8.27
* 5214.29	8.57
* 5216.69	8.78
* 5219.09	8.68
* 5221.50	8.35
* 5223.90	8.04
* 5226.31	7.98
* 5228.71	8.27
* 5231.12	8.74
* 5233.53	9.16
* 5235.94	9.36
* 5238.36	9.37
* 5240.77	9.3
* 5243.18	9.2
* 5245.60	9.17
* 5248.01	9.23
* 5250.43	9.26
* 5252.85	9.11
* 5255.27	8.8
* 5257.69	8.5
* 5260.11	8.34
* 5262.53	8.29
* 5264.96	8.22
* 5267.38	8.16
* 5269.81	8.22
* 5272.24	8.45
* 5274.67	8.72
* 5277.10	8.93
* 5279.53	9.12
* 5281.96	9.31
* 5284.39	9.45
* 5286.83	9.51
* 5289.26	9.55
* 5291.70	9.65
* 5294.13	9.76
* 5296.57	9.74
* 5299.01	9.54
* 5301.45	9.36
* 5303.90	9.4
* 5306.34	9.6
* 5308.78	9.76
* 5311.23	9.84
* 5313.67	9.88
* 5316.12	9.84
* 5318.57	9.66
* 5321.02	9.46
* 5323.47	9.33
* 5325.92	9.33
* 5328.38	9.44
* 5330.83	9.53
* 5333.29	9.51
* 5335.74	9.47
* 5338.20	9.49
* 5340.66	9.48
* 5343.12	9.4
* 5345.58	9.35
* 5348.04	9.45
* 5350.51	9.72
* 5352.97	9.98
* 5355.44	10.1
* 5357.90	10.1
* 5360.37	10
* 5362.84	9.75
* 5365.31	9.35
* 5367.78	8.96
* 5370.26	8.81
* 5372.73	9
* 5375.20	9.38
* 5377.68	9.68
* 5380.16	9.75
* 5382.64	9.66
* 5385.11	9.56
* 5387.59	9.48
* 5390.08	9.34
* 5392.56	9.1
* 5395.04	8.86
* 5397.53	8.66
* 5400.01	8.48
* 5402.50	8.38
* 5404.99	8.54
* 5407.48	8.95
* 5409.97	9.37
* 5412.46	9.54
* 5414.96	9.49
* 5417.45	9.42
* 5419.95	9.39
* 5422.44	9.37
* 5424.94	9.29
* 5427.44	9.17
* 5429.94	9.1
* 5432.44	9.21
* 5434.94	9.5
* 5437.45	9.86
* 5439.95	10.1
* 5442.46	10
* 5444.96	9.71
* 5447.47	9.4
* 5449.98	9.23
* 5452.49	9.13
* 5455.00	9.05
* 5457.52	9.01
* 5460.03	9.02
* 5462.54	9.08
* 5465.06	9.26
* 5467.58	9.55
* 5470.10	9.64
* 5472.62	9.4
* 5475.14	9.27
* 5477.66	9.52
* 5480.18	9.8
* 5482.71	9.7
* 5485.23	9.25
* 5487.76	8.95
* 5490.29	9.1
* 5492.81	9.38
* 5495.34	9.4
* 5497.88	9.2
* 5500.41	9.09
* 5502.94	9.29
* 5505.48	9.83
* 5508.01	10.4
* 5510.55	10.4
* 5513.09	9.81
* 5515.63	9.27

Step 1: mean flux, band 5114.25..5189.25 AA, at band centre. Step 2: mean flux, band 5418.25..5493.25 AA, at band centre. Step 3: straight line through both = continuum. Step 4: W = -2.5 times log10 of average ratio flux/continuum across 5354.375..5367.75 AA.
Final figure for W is -0.086 mag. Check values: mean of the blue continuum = 8.27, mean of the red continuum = 9.38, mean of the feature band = 9.78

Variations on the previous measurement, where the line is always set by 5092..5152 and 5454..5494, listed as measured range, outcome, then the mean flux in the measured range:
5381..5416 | 0.01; 9.11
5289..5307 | -0.05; 9.57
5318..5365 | -0.05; 9.6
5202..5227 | 0.08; 8.35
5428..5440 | -0.02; 9.48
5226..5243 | 0.01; 8.95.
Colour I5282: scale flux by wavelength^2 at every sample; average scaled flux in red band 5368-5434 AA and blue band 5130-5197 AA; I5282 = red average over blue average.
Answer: 1.24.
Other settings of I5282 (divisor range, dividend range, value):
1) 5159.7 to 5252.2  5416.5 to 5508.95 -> 1.26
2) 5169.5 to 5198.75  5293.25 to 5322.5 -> 1.31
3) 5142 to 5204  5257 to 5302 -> 1.16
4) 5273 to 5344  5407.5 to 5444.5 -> 1.04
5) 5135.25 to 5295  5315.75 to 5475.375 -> 1.18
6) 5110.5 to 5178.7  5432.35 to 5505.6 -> 1.27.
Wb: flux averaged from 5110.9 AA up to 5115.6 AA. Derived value 9.06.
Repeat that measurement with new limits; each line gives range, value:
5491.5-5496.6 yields 9.4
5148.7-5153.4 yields 9.19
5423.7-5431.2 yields 9.19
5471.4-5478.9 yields 9.4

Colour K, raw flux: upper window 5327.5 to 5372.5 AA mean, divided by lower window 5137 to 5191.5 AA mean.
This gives 1.19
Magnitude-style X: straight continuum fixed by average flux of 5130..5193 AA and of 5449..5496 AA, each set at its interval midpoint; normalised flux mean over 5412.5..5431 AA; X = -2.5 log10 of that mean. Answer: -0.03 mag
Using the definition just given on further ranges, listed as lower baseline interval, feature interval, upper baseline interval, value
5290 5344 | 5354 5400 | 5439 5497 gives 0.01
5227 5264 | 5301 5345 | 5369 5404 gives -0.06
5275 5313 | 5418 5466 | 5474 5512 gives 0.02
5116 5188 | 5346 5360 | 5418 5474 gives -0.09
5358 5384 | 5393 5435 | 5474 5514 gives 0.05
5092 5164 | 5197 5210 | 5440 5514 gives 0.06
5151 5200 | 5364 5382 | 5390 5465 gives -0.04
